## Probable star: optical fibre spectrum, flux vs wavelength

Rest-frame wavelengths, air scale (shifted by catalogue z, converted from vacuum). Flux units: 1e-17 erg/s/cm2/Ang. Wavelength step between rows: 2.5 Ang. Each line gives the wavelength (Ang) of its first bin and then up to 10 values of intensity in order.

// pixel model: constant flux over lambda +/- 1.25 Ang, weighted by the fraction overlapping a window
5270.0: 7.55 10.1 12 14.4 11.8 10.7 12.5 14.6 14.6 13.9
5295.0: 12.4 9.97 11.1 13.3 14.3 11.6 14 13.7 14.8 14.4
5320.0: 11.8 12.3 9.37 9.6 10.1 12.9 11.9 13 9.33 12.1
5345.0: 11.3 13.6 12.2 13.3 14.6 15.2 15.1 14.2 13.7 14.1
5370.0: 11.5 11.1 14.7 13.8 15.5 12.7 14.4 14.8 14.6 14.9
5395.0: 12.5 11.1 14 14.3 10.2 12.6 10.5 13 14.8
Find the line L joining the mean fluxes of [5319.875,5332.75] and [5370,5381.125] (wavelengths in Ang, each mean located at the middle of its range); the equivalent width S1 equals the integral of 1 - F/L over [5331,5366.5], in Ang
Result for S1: -2.9 Ang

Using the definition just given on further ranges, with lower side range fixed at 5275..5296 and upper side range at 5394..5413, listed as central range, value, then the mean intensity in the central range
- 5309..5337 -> 1.17 Ang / 12.3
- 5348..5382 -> -3.36 Ang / 13.7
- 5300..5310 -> -0.01 Ang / 12.9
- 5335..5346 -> 1.03 Ang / 11.5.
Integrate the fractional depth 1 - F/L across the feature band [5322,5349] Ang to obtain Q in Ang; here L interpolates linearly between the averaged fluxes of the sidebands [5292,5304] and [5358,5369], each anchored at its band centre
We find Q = 3.9 Ang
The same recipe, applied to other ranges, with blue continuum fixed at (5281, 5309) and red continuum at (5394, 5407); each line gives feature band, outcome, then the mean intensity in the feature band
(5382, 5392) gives -1.5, 14.3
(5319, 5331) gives 1.9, 10.6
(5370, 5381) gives -0.9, 13.5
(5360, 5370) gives -1.1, 13.8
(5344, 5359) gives -1.1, 13.4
